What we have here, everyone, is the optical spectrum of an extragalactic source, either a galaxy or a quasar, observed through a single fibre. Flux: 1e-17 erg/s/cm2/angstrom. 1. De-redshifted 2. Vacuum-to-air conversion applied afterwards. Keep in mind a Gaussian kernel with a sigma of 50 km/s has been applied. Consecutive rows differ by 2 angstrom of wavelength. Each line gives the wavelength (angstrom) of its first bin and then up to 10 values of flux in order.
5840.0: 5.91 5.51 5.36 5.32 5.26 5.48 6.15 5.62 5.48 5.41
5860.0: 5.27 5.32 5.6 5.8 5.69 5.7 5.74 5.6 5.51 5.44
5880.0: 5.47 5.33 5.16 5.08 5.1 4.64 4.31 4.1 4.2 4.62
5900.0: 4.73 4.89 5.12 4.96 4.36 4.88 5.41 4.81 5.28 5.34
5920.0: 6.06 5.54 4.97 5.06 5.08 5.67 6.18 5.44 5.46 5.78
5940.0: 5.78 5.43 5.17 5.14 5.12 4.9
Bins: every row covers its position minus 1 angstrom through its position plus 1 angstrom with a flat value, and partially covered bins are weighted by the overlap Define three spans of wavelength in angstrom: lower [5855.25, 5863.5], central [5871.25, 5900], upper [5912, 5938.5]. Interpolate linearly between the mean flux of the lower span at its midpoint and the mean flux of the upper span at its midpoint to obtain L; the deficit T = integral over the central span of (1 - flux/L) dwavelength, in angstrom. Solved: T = 2.1 angstrom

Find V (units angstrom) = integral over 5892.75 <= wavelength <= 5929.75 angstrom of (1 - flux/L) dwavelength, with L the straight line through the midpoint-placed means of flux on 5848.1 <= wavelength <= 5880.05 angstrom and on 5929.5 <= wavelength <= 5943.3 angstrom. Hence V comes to 4.32 angstrom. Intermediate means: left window 5.57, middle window 4.98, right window 5.67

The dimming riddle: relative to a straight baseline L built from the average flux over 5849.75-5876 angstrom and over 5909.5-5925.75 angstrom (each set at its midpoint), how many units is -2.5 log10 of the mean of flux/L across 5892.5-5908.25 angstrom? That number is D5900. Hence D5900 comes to 0.165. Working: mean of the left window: 5.6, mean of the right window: 5.29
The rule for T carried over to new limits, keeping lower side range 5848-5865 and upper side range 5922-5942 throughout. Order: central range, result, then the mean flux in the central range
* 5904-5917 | 1.3 angstrom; 4.96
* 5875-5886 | 0.3 angstrom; 5.35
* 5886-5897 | 2.0 angstrom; 4.53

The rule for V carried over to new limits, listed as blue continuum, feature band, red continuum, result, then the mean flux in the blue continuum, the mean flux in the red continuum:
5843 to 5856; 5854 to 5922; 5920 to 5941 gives 4.3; 5.53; 5.52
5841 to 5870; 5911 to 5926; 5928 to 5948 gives 0.5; 5.53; 5.52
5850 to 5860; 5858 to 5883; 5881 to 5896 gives -1.5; 5.61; 4.78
